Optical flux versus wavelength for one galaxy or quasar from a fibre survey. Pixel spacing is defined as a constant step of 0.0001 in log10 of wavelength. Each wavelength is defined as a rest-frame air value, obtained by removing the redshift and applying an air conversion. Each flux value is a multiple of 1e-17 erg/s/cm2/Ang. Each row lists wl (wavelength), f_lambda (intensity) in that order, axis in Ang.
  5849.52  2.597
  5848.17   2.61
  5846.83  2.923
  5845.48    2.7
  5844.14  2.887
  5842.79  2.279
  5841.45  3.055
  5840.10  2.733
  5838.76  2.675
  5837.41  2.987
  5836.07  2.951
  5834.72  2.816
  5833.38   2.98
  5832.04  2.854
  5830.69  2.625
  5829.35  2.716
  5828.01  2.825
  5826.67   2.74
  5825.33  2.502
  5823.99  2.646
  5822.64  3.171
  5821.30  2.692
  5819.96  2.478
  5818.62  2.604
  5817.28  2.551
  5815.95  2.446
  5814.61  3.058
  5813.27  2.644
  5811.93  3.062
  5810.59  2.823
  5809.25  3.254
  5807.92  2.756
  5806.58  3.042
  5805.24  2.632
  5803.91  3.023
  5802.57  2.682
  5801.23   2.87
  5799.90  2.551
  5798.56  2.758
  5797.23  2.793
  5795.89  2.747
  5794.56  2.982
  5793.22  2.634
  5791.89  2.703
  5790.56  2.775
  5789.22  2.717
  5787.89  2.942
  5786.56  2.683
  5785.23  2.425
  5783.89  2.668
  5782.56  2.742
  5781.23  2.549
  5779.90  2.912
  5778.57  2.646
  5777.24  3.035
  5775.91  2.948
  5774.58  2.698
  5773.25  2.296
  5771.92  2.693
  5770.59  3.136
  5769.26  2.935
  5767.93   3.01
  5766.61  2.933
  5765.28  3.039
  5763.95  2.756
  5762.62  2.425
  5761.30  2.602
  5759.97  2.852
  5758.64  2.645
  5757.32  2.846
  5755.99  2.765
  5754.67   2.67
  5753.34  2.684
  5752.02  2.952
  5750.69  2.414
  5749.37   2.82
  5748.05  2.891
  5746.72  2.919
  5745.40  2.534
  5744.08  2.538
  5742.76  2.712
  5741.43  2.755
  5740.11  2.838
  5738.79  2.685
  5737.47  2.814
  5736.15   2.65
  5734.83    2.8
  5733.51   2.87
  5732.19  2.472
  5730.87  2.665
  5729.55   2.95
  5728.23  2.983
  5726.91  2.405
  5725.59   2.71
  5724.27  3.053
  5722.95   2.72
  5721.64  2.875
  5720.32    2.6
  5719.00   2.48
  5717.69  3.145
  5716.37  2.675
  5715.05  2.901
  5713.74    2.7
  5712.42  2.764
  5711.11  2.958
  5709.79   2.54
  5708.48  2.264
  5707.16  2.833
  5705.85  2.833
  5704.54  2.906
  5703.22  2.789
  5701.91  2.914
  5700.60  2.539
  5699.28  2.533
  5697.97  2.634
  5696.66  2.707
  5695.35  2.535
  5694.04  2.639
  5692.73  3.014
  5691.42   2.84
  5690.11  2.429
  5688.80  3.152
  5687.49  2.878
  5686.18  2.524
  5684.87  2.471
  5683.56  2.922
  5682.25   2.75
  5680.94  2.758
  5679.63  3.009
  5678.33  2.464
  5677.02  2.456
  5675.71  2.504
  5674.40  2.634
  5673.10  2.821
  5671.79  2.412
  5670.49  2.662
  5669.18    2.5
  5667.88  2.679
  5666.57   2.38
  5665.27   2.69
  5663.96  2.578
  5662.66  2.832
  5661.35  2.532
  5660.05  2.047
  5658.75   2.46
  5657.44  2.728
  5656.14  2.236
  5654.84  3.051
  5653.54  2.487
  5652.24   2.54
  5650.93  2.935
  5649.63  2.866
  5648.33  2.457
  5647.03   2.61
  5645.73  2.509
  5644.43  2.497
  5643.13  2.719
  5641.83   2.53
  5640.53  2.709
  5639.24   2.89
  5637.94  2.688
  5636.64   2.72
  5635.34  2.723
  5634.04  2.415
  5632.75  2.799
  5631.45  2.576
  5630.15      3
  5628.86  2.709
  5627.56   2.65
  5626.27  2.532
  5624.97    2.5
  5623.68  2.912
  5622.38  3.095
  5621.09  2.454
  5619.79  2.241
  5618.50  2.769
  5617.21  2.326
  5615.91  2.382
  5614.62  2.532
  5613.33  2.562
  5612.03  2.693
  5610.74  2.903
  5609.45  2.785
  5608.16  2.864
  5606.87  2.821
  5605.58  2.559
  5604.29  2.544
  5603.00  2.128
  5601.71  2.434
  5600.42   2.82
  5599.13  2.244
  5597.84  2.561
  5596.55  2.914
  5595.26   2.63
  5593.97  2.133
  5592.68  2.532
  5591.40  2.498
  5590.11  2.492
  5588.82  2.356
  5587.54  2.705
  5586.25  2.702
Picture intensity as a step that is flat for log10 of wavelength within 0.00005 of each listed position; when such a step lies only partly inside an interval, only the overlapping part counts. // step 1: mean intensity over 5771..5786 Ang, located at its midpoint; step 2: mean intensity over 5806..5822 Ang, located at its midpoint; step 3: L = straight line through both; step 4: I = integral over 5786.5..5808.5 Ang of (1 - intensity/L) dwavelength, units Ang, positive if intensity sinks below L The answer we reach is -0.3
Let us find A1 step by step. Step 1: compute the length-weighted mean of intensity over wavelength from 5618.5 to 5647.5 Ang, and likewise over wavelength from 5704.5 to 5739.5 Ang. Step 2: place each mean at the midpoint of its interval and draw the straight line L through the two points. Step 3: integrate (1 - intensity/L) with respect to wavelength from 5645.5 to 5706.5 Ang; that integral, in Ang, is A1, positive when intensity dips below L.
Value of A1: 1.03 Ang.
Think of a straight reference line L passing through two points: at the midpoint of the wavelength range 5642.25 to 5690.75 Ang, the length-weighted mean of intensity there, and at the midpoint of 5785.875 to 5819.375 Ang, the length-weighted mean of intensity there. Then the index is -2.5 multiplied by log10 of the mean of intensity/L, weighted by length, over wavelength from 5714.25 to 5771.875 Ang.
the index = -0.021 mag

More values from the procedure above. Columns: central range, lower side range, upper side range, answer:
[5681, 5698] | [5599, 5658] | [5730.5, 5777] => -0.02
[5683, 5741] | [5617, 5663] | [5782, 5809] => -0.02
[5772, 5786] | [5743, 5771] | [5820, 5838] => 0.04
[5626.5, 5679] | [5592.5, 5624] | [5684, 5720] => 0.02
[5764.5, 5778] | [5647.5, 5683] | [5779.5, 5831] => -0.06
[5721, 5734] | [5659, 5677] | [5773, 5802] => -0.05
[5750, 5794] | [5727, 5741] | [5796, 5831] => 0.01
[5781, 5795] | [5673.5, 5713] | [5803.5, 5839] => 0.03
